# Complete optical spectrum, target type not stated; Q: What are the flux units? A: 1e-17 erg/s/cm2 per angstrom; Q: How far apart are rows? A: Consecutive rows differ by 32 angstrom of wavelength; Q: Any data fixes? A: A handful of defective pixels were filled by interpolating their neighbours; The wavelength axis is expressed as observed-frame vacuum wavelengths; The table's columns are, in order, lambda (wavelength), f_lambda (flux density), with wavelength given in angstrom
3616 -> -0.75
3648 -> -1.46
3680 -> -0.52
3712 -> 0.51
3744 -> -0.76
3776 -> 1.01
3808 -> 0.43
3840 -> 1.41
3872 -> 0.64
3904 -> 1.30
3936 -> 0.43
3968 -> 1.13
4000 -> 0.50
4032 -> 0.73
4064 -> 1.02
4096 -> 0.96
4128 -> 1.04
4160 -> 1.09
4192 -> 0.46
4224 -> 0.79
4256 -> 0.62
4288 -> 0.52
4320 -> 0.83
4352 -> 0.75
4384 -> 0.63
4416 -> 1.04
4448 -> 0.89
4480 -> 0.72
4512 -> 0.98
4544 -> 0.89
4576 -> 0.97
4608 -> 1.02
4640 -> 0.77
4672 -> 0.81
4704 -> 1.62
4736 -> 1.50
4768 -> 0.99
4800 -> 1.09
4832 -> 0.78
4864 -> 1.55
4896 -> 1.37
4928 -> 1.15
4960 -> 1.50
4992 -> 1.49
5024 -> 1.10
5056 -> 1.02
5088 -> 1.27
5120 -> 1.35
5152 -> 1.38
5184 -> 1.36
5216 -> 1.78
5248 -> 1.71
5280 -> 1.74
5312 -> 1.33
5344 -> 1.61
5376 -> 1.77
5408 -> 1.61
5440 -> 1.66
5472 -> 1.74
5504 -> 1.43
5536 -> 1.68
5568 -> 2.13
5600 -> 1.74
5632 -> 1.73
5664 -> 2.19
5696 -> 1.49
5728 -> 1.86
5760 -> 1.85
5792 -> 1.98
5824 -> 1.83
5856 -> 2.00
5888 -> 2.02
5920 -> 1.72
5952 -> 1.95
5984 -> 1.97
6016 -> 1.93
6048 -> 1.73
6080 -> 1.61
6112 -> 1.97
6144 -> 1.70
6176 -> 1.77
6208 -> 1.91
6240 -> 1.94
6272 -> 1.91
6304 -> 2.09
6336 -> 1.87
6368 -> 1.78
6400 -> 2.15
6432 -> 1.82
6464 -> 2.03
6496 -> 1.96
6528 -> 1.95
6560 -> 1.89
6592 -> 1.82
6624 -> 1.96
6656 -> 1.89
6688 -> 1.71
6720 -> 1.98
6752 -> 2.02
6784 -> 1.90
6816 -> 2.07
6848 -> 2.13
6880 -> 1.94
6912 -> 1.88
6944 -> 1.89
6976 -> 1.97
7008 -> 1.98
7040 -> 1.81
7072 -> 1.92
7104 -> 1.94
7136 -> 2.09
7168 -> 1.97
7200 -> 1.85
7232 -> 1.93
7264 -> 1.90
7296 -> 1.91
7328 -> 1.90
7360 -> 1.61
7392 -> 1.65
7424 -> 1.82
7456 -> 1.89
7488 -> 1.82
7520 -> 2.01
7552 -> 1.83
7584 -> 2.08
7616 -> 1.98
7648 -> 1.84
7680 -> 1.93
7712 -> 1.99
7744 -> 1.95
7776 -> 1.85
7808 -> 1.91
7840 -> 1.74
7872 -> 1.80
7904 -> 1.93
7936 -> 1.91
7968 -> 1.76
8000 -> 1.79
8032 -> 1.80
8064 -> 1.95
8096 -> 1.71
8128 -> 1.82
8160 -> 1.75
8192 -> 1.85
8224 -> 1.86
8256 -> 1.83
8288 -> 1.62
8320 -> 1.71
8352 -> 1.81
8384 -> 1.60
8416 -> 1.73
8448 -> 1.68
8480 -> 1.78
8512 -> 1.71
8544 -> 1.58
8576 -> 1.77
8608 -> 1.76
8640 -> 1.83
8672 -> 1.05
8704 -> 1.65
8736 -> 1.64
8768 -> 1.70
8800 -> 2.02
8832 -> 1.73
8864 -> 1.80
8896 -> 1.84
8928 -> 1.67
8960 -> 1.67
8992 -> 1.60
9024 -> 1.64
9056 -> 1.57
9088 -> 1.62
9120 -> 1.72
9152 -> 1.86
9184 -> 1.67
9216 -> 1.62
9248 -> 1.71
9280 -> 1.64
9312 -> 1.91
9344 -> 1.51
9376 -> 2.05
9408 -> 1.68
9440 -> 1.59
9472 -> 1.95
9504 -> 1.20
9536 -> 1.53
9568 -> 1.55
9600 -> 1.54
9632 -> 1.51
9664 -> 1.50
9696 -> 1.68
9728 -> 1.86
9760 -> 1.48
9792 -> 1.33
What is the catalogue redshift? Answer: 0.17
